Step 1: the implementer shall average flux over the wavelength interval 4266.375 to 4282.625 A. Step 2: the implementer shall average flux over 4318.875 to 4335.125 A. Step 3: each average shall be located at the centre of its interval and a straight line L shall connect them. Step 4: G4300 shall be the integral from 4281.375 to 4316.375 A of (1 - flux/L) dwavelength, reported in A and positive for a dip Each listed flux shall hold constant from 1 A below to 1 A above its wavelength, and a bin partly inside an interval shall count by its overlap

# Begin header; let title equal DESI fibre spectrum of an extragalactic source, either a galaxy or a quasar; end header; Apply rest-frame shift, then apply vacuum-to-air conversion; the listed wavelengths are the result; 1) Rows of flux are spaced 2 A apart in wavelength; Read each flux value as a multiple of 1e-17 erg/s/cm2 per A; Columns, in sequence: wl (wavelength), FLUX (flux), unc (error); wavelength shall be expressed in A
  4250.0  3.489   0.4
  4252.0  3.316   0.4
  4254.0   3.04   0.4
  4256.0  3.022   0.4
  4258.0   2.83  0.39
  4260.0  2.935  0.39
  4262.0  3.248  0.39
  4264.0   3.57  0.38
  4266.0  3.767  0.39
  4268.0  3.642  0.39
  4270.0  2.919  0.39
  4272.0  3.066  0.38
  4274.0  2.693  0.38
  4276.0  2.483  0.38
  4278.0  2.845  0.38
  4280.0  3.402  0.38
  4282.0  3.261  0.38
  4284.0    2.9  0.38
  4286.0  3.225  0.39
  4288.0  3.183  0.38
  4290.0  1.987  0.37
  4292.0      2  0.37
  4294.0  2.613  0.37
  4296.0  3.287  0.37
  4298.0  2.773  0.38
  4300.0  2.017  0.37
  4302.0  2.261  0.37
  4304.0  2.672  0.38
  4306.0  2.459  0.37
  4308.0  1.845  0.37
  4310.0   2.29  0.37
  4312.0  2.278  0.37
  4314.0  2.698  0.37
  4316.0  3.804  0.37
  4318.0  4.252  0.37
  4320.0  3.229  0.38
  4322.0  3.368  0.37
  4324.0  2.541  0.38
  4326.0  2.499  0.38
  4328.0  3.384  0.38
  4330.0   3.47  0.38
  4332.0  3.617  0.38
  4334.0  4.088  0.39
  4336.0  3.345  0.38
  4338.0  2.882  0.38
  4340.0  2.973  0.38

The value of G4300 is 6.1 A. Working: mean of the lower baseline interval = 3.06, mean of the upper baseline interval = 3.28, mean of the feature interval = 2.61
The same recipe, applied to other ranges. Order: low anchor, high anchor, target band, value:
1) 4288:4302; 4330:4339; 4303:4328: 1.3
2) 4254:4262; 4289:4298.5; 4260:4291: -3.5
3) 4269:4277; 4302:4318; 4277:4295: -0.5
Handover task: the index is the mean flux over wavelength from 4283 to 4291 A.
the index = 2.82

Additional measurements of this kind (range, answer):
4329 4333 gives 3.54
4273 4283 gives 2.94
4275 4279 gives 2.66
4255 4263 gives 3.01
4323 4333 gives 3.1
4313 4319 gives 3.58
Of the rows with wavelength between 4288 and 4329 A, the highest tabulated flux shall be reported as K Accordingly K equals 4.252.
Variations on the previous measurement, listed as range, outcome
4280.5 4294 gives 3.261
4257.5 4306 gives 3.767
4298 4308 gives 2.773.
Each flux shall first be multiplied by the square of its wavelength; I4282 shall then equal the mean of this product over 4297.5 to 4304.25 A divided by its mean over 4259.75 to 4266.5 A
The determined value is 0.71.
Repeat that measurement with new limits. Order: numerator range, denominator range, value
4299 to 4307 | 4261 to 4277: 0.75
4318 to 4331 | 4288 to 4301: 1.28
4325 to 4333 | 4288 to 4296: 1.34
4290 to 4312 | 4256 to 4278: 0.79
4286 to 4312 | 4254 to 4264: 0.82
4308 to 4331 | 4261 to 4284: 0.98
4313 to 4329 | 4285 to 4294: 1.26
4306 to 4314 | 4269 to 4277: 0.82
